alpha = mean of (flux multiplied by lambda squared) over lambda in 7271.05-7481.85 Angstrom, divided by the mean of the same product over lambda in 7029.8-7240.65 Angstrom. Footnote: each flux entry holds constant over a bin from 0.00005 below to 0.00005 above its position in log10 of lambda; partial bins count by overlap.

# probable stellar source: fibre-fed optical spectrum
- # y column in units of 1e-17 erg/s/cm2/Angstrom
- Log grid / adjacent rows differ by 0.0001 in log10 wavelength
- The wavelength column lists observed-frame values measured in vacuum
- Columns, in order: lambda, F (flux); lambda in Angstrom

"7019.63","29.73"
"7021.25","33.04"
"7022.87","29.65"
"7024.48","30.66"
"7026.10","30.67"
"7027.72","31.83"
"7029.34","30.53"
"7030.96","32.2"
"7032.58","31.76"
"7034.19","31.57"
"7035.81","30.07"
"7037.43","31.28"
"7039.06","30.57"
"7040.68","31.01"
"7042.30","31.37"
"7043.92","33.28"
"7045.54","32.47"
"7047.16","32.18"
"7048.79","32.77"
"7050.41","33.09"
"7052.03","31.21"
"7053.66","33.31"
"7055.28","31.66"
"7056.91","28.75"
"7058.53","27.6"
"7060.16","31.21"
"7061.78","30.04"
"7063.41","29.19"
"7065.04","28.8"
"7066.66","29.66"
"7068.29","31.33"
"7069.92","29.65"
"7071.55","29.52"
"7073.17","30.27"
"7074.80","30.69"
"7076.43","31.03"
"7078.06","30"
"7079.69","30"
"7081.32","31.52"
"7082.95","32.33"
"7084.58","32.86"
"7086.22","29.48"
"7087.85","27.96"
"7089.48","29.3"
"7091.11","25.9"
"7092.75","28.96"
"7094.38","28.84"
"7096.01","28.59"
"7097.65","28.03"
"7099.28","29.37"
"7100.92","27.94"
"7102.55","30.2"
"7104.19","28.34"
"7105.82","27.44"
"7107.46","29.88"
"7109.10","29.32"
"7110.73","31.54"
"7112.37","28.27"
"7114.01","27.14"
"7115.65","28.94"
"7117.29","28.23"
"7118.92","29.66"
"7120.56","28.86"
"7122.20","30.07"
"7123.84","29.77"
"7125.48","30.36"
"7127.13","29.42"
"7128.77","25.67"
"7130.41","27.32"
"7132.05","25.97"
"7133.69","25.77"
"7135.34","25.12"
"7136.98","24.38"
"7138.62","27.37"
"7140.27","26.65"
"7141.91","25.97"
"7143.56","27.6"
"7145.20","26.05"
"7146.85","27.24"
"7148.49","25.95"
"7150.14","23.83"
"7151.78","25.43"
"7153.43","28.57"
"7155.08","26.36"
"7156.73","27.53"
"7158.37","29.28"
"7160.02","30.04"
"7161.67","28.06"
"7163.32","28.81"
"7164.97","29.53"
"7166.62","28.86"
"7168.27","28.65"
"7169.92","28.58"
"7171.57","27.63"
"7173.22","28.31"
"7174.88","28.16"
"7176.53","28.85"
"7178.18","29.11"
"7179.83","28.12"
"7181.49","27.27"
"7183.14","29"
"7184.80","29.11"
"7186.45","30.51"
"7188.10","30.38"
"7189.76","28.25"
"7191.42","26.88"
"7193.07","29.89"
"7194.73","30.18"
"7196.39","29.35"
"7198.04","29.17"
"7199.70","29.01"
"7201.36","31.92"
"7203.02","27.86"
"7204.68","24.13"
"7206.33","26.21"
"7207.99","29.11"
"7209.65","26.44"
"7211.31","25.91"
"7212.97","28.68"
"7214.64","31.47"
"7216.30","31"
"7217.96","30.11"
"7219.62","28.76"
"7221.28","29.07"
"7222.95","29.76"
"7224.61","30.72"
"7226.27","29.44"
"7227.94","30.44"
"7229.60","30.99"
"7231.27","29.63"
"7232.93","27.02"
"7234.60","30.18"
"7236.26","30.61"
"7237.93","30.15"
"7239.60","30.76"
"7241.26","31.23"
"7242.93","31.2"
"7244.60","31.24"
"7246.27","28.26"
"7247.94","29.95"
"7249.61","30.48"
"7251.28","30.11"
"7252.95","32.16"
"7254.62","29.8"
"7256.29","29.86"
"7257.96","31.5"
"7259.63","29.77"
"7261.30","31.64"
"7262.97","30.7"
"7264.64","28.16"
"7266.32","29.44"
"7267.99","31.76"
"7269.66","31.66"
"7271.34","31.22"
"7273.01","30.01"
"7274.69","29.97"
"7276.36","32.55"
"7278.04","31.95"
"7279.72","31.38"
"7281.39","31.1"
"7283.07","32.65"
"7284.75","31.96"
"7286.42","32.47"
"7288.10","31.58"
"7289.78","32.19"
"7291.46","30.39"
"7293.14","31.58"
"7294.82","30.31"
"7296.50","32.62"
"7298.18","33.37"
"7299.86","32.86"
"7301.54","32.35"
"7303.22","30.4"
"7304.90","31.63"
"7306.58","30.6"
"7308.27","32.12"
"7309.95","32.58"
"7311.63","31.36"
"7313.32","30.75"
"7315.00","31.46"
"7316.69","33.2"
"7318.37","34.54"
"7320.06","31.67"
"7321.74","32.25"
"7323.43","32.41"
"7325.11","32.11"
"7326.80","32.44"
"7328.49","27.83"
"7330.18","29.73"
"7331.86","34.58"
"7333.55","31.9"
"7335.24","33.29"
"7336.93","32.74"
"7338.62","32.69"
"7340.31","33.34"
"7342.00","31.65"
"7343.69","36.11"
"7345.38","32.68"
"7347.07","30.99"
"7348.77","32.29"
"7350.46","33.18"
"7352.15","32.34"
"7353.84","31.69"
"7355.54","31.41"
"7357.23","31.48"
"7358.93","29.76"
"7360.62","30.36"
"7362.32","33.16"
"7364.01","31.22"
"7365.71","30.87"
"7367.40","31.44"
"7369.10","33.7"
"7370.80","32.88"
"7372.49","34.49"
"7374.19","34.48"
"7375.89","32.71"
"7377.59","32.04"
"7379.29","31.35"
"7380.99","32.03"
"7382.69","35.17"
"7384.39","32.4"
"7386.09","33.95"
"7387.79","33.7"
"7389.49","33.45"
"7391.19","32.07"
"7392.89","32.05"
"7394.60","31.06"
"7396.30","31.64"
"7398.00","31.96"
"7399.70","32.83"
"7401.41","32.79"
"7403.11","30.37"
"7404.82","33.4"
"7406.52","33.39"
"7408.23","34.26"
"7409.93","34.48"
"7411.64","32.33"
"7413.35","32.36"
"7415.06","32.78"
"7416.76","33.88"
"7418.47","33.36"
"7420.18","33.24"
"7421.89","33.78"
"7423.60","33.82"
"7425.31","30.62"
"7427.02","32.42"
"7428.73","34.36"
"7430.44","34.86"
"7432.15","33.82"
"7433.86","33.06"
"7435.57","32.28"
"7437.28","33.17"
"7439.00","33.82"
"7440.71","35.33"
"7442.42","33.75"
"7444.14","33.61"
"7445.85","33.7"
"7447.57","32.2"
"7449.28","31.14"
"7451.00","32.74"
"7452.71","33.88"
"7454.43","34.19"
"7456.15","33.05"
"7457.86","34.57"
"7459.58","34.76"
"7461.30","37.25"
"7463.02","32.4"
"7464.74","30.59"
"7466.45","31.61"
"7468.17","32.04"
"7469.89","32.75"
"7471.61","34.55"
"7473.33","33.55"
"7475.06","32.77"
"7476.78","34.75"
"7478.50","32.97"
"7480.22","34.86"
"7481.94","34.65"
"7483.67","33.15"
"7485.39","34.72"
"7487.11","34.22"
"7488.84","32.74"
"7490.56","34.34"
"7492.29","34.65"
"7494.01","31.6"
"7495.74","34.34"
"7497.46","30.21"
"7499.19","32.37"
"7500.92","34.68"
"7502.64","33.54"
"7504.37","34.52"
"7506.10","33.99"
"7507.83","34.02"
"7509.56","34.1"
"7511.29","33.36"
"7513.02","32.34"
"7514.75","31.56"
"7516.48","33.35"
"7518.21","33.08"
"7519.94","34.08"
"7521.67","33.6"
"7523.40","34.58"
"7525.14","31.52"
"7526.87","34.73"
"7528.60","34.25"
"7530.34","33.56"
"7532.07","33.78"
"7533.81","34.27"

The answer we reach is 1.20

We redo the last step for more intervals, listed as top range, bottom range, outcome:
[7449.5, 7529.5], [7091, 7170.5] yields 1.32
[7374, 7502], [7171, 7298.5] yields 1.17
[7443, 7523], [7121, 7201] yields 1.30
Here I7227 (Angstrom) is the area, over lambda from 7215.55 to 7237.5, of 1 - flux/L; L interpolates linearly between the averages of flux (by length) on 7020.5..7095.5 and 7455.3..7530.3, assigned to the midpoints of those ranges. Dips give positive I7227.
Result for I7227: 1.3 Angstrom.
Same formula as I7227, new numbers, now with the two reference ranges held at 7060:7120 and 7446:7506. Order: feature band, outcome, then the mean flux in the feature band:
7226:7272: 1.1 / 30.3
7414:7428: -0.1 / 33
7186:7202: 0.5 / 29.5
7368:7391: -0.5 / 33.2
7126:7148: 2.5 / 26.5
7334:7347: -0.4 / 33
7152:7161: 0.6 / 28.1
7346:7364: 0.3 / 31.7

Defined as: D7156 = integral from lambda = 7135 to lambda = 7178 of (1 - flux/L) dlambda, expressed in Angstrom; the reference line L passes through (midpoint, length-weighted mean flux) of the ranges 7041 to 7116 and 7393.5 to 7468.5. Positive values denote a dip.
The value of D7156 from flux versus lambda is 4.55 Angstrom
